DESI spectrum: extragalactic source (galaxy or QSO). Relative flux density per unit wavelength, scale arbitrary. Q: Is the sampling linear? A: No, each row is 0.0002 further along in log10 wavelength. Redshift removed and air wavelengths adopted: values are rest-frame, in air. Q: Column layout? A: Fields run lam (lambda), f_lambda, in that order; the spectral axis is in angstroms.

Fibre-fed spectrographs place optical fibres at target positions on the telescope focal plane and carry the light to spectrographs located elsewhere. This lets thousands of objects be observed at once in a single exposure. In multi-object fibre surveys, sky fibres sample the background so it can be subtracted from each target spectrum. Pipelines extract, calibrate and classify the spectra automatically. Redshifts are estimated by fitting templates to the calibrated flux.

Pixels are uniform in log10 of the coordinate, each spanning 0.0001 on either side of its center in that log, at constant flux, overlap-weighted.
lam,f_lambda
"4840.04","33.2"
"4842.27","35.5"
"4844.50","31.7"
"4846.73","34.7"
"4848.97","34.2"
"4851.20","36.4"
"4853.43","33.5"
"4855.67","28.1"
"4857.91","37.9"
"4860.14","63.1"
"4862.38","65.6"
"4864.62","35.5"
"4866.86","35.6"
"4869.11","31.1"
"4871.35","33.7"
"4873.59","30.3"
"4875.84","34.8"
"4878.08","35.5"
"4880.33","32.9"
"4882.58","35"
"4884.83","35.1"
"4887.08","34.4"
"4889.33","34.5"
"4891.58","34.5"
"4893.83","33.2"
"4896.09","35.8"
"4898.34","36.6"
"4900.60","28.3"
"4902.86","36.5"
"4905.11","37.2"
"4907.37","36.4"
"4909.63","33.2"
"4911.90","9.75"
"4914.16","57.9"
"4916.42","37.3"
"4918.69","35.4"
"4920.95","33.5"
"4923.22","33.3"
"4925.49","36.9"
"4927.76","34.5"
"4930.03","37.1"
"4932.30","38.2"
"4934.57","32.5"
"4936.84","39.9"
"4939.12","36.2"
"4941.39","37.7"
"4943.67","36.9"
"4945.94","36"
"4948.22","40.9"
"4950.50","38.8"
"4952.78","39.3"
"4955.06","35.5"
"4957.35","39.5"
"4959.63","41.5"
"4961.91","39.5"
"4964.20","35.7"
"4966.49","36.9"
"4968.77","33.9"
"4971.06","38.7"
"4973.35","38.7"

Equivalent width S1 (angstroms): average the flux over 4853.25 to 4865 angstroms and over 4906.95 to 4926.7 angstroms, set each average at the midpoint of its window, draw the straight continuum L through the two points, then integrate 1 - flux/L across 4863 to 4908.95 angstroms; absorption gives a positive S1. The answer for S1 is 6.4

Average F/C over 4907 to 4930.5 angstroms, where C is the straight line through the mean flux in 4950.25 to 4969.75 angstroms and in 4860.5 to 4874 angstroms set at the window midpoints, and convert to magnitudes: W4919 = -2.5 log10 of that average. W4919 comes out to 0.12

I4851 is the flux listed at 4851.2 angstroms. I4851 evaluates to 36.4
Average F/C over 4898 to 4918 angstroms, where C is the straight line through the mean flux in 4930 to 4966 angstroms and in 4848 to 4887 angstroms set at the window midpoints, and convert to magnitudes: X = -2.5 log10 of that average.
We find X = 0.09 mag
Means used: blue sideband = 37.5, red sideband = 37.8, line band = 34.7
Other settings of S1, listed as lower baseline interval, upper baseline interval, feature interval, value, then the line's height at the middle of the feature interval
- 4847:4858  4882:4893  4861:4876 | -2.0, 34.1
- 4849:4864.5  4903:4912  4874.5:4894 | 1.4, 37.1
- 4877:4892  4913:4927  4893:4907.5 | 0.7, 36.5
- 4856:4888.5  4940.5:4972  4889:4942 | 4.0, 38.1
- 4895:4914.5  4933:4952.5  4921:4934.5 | 0.2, 36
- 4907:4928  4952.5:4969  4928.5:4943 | -0.3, 36.1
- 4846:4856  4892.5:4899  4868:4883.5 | 0.5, 34.5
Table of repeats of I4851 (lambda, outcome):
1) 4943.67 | 36.9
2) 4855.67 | 28.1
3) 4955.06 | 35.5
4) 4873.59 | 30.3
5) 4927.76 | 34.5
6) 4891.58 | 34.5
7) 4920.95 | 33.5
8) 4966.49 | 36.9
